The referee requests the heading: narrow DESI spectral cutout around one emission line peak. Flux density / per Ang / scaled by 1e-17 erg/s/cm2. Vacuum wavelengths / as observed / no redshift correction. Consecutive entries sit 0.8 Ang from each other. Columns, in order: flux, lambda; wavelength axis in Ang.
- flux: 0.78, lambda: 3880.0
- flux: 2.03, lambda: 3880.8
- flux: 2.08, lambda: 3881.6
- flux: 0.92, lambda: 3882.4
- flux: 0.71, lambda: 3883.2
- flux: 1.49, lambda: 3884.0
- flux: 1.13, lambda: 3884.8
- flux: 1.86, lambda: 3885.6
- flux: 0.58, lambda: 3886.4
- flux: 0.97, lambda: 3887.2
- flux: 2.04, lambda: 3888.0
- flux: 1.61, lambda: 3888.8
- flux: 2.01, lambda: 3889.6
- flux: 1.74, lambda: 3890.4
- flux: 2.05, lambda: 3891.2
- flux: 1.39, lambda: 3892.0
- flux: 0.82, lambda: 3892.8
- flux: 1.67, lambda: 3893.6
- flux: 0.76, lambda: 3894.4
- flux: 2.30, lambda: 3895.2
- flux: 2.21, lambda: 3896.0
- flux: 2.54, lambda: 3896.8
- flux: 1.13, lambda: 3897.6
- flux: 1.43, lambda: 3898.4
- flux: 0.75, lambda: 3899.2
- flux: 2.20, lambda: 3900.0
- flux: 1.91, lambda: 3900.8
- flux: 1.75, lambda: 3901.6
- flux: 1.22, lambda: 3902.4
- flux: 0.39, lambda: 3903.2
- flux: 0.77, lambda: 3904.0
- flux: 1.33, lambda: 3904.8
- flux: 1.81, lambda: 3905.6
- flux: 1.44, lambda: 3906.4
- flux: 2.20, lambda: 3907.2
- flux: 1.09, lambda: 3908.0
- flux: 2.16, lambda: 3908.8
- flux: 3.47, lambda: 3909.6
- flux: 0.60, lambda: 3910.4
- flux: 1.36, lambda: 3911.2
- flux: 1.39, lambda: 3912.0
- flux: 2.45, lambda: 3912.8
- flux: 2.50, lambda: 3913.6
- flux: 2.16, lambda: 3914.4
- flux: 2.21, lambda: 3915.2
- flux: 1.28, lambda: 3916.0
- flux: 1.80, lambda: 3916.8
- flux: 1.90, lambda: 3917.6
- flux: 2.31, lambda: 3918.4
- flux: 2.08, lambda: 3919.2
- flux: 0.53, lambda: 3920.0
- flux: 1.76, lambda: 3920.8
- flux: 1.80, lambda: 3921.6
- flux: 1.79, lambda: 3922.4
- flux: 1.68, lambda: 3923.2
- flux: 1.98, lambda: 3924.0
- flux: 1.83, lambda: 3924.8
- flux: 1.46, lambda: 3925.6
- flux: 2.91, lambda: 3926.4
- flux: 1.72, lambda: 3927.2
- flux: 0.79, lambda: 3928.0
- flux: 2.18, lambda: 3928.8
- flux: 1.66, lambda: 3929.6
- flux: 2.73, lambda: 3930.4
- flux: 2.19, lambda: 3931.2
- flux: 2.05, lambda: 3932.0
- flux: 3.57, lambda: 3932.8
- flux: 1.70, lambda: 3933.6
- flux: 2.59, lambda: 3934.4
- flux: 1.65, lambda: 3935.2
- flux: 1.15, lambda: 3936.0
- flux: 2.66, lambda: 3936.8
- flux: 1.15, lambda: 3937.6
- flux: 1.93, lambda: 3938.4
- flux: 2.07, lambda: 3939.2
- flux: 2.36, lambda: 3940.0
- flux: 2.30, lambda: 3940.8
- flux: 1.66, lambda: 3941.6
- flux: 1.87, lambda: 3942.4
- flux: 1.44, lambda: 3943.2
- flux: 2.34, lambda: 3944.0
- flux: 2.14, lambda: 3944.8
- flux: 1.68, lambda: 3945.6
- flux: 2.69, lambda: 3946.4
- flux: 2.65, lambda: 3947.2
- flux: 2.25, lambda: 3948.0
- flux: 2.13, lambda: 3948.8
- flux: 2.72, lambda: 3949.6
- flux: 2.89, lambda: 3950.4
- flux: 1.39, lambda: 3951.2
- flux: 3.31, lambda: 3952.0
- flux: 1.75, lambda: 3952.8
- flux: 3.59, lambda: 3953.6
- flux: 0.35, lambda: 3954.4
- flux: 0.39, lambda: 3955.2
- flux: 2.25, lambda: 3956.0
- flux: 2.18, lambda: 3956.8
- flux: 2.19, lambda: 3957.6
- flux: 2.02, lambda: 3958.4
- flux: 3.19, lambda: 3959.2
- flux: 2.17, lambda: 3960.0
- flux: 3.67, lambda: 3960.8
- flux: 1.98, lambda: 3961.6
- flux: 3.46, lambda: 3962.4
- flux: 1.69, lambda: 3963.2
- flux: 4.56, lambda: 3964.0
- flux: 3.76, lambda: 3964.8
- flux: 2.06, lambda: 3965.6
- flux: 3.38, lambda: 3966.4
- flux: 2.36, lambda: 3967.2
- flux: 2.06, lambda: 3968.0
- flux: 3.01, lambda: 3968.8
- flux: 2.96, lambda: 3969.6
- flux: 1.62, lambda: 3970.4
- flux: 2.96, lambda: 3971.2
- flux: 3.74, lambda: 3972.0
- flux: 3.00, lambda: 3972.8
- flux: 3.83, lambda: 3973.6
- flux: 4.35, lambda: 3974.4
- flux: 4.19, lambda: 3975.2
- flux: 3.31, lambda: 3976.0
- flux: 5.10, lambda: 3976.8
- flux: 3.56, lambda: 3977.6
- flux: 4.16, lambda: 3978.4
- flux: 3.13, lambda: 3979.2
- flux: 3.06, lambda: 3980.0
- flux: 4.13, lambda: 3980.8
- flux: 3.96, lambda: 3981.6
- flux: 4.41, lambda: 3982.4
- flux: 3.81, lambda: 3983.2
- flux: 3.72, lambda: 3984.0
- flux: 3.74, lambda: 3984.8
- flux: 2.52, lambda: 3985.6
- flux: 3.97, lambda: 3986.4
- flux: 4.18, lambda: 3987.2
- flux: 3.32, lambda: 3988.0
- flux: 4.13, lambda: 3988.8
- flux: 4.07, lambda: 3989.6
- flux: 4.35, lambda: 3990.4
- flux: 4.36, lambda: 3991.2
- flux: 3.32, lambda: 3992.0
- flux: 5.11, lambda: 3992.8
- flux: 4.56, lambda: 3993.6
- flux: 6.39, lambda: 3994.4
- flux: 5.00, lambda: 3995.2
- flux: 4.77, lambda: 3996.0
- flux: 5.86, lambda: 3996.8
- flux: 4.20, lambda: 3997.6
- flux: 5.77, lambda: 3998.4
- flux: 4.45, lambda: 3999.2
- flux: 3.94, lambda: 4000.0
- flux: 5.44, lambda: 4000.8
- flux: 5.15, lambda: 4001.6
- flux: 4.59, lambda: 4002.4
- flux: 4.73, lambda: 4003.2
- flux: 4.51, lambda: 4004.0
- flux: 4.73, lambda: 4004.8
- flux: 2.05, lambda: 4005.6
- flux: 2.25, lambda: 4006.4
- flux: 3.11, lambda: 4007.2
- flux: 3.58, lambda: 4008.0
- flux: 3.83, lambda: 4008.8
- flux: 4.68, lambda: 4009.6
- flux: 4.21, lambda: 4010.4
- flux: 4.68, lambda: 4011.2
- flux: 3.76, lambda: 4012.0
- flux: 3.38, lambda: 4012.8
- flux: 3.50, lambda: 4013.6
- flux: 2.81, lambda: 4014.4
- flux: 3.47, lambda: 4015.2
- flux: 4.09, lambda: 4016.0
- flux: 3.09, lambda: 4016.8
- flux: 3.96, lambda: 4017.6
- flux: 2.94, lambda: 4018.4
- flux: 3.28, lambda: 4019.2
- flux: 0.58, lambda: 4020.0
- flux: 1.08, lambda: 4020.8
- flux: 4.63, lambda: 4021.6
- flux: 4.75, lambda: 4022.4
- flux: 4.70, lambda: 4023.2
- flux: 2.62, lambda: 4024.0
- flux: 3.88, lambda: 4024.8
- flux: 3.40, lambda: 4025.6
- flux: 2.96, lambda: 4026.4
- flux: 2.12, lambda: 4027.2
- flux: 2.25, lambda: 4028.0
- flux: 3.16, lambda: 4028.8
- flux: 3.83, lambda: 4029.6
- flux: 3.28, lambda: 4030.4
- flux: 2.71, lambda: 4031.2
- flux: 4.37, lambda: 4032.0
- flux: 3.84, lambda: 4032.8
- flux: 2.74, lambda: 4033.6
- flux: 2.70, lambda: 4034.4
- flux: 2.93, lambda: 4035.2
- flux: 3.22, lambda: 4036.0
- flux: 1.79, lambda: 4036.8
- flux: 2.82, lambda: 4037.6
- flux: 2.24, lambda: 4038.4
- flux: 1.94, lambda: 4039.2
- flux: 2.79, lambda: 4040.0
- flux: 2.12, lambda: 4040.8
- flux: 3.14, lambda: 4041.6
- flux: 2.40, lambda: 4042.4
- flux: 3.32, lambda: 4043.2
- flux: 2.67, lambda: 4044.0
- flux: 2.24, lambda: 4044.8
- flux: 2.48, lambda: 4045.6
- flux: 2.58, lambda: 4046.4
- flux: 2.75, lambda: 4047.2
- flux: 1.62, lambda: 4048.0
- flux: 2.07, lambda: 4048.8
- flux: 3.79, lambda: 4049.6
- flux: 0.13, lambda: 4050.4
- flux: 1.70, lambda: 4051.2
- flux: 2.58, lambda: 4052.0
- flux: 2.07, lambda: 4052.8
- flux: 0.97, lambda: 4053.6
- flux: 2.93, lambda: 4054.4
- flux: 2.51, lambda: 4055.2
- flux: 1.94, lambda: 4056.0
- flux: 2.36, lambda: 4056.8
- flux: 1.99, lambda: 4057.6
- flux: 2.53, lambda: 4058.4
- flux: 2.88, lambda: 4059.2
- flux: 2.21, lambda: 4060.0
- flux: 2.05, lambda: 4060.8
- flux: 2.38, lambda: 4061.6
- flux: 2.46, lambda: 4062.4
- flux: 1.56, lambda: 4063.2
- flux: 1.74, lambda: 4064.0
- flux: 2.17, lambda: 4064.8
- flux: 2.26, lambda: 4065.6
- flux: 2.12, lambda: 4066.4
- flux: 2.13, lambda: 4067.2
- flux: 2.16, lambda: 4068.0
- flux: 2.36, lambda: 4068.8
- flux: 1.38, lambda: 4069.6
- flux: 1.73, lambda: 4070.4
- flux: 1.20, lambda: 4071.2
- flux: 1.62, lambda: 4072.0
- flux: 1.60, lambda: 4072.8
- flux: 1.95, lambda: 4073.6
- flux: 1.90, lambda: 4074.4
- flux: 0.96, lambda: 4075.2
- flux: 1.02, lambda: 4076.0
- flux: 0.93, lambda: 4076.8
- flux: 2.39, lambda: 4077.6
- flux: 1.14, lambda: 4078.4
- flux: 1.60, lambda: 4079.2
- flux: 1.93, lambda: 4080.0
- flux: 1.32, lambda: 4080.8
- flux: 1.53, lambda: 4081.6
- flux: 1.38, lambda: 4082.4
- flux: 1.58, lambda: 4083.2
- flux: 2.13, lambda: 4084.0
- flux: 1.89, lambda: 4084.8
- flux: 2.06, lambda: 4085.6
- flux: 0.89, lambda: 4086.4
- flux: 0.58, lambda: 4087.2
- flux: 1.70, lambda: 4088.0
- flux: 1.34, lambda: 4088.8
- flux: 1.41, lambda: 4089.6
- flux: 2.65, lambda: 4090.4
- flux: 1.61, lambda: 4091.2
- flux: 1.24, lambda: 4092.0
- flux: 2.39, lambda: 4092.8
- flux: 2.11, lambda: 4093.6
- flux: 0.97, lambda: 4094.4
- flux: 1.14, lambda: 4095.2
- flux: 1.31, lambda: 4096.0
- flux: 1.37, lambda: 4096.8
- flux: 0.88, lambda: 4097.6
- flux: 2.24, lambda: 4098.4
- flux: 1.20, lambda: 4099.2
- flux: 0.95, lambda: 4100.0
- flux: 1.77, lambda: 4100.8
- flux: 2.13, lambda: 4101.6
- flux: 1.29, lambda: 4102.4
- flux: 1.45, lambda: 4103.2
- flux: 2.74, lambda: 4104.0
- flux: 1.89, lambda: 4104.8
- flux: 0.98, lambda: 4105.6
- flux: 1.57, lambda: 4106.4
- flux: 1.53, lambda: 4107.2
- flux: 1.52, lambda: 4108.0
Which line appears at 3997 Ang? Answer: C IV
